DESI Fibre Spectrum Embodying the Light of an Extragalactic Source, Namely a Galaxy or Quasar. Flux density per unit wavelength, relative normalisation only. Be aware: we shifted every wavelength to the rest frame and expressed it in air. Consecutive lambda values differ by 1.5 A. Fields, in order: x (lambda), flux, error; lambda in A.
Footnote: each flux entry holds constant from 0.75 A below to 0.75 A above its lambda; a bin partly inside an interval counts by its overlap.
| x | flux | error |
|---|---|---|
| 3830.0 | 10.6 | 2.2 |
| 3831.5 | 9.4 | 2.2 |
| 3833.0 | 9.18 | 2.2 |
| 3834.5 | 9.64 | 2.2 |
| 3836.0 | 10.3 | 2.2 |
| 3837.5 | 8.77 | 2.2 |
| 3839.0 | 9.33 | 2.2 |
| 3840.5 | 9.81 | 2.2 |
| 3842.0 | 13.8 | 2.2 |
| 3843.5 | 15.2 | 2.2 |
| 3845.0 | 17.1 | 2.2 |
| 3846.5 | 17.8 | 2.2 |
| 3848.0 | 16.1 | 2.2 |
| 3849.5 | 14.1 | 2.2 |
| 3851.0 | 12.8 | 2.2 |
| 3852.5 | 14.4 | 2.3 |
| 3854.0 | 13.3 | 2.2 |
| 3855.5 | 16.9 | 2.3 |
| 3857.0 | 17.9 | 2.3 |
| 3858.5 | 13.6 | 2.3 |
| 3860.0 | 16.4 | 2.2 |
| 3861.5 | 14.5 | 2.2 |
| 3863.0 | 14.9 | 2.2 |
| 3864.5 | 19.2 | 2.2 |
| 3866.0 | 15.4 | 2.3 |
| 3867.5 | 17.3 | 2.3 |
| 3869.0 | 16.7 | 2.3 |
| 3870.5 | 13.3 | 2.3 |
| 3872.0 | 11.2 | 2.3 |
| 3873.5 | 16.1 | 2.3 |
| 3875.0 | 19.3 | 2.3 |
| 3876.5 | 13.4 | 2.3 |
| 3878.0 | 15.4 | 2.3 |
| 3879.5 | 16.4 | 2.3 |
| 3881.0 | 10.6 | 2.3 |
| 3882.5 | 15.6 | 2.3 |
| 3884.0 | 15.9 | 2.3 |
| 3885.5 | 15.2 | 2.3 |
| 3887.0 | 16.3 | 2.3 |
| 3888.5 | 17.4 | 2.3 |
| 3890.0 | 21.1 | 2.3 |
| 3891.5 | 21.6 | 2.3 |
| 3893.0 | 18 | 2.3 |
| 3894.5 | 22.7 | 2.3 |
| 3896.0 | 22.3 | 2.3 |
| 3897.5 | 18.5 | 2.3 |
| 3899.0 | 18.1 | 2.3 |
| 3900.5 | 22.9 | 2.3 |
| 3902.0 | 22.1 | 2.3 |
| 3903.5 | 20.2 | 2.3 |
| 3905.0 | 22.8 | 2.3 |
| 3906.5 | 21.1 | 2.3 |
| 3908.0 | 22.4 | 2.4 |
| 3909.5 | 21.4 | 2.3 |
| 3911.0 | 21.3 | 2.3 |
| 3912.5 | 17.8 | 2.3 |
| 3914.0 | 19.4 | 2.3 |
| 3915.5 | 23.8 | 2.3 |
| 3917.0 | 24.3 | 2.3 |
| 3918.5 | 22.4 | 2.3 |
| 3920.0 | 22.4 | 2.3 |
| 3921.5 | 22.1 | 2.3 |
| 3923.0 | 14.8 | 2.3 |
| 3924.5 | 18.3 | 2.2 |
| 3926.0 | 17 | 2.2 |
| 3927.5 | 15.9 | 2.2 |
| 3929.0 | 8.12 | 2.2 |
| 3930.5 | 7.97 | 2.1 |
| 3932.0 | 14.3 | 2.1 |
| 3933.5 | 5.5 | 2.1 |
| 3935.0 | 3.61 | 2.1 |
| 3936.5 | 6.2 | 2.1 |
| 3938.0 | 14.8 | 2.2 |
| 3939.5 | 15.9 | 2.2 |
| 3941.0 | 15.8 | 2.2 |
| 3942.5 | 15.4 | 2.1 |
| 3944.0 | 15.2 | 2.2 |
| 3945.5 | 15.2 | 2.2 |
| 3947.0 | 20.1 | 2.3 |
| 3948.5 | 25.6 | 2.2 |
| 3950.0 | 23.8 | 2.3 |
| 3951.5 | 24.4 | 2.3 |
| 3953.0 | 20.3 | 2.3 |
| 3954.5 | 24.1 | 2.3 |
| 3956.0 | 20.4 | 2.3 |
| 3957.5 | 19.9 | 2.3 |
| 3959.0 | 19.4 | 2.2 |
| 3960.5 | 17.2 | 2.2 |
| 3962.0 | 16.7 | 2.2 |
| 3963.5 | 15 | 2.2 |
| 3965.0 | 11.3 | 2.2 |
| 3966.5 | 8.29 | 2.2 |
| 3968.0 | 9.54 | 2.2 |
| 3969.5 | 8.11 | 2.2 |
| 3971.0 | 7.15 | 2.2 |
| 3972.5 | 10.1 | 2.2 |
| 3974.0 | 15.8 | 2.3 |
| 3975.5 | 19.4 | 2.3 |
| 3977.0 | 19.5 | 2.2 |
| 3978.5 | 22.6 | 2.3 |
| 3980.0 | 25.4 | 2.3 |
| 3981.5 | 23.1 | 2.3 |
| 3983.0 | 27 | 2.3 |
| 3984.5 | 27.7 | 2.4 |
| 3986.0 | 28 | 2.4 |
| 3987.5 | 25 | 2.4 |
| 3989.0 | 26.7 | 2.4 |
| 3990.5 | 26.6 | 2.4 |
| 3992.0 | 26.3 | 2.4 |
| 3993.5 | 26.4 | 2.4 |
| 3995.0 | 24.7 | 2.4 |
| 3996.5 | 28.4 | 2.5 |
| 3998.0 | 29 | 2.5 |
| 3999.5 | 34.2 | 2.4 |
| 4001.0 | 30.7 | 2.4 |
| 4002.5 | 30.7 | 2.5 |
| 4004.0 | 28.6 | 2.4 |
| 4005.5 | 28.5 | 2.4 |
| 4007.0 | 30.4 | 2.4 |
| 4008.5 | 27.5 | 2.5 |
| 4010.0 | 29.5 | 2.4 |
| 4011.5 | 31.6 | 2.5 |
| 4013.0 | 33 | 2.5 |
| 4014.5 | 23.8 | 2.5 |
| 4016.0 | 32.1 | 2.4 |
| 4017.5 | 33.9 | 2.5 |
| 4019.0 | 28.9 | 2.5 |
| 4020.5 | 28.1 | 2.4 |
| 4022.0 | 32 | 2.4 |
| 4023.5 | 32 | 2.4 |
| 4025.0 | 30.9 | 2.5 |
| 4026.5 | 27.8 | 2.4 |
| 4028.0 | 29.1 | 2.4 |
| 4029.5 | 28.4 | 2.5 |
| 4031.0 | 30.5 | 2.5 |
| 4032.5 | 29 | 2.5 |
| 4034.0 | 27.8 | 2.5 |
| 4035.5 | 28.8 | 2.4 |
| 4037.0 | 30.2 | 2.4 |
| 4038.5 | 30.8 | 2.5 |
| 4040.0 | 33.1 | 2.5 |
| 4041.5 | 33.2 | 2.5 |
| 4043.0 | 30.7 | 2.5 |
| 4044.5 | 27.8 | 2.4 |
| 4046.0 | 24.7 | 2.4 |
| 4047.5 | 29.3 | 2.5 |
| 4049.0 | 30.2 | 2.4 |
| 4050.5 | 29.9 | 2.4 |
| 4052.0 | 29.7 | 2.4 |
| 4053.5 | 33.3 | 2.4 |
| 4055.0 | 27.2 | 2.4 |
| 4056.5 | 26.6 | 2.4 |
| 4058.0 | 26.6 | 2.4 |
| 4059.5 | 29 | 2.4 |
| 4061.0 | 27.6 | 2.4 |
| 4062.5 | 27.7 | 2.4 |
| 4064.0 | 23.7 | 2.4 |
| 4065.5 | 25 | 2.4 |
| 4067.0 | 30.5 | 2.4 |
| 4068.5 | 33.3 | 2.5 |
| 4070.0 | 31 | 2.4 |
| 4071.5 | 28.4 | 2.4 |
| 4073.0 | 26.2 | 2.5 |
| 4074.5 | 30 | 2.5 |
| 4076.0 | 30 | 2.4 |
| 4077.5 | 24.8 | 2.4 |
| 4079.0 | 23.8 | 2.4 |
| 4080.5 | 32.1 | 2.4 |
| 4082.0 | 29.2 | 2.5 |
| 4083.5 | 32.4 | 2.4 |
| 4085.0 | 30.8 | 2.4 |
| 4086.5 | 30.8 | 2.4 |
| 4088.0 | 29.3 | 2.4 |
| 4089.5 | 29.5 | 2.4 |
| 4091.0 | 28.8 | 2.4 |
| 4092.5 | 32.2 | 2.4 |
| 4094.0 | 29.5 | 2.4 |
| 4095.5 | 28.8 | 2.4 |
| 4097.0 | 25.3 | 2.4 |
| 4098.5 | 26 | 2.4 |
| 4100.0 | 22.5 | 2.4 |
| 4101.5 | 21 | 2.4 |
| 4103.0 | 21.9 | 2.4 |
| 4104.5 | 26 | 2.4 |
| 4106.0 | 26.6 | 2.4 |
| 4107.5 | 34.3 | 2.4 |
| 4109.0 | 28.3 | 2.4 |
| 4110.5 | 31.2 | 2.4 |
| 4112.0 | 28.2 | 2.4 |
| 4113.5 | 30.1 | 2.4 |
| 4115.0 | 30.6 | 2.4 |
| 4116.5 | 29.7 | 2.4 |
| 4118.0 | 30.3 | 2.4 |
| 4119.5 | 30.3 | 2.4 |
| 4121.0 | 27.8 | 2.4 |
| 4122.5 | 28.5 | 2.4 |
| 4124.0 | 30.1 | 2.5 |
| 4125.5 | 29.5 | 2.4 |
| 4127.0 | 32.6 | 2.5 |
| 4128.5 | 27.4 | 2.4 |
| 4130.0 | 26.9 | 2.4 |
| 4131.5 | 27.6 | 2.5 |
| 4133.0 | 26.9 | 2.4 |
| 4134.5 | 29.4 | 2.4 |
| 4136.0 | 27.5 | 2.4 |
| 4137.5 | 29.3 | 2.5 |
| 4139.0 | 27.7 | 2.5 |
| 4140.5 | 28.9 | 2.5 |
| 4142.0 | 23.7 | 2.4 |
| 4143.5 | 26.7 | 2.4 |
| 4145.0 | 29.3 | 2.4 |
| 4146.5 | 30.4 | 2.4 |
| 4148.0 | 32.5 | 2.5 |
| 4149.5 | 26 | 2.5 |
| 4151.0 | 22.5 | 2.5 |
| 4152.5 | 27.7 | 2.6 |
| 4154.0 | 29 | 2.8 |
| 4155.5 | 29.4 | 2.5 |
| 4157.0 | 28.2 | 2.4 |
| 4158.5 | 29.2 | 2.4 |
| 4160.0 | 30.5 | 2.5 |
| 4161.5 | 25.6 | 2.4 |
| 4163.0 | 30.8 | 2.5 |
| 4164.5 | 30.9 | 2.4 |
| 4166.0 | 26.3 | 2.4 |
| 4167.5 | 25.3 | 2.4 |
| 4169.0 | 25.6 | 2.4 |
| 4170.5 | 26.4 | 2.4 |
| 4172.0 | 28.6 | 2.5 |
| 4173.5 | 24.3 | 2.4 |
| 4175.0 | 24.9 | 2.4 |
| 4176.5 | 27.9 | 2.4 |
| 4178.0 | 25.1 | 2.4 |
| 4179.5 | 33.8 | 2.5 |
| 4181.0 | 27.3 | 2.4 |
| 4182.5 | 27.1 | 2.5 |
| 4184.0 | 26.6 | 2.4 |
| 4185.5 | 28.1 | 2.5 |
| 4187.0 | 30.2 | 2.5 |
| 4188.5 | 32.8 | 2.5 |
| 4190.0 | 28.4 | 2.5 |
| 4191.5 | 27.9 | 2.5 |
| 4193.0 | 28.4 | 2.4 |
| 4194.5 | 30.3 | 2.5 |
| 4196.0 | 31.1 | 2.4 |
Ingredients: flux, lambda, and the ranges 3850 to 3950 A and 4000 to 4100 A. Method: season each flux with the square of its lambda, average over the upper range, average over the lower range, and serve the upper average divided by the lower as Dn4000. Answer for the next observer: 1.86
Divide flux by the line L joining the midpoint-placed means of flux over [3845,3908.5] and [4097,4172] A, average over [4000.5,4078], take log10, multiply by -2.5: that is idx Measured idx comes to -0.22 mag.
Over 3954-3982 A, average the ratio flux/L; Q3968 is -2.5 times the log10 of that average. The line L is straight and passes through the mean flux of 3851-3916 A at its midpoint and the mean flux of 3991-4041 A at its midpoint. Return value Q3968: 0.47 mag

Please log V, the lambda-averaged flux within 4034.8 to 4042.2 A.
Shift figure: 31.2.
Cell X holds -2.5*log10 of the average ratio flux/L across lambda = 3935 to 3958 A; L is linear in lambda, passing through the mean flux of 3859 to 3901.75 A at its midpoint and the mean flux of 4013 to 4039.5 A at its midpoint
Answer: 0.265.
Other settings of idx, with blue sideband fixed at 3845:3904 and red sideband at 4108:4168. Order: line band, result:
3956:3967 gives 0.284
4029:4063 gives -0.194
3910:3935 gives 0.121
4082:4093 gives -0.156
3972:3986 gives -0.011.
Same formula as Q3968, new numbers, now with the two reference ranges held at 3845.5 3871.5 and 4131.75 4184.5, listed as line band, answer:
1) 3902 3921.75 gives -0.22 mag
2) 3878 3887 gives 0.11 mag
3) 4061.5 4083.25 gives -0.17 mag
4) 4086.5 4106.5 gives -0.07 mag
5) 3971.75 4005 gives -0.21 mag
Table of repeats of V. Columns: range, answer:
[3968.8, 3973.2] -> 8.44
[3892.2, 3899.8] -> 20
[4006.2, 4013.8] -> 30.3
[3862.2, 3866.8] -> 16.5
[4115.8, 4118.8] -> 30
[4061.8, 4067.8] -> 26.8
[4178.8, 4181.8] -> 30.4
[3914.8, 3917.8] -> 24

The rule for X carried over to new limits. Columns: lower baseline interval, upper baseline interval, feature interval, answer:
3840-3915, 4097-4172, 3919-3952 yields 0.25 mag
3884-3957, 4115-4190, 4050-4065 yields -0.16 mag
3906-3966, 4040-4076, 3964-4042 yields -0.08 mag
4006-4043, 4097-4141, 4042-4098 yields 0.01 mag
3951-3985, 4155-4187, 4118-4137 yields -0.13 mag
